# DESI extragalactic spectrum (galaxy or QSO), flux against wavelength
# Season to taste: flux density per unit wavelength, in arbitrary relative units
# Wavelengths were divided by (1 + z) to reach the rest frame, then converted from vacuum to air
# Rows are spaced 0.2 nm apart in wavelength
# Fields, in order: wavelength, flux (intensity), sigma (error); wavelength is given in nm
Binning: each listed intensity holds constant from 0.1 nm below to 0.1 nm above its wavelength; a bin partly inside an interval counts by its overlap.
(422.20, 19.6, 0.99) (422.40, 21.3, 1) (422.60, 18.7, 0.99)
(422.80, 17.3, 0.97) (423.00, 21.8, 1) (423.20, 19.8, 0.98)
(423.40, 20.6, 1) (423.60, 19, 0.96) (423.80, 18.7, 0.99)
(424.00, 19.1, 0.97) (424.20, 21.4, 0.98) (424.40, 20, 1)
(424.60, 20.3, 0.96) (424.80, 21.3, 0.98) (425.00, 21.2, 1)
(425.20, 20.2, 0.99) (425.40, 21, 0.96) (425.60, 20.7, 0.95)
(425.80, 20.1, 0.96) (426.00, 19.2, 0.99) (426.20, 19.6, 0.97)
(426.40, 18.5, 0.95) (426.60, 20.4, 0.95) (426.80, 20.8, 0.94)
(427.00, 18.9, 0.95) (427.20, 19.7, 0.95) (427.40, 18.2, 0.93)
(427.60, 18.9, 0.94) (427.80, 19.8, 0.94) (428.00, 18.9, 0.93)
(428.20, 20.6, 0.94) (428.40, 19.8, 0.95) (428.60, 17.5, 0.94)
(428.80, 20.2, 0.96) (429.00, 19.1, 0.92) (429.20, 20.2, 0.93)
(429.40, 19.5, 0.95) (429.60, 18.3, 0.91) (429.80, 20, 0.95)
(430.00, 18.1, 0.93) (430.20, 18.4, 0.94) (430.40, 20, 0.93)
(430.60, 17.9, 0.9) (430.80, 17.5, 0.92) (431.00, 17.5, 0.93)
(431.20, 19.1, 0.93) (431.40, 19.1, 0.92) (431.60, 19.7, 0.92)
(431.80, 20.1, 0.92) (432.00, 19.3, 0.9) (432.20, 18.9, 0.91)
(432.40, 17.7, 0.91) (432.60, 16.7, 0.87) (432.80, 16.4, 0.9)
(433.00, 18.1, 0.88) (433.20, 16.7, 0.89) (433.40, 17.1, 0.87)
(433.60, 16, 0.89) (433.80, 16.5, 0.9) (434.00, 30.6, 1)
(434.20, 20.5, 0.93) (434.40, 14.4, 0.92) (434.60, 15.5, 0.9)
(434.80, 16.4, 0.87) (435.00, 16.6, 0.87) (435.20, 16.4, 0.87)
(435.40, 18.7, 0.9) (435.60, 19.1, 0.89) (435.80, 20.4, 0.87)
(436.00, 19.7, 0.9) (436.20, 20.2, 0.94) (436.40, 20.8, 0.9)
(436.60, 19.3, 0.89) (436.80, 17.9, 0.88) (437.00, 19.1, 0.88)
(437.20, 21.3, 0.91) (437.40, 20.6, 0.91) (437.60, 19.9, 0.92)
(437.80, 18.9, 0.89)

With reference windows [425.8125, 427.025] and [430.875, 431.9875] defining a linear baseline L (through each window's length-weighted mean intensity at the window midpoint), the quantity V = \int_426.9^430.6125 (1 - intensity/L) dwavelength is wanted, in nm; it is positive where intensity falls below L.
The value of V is 0.04 nm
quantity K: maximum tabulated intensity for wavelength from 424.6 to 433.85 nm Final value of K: 21.3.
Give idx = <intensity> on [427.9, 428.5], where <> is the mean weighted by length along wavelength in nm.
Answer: 19.8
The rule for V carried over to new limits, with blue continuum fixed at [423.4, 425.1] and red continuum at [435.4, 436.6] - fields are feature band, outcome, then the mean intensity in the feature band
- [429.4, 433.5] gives 0.33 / 18.4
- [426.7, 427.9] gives 0.04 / 19.4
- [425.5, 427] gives 0.02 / 19.8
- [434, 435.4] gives 0.15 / 17.8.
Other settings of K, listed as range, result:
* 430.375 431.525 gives 20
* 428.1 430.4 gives 20.6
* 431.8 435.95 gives 30.6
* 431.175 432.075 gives 20.1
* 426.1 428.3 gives 20.8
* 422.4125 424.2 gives 21.8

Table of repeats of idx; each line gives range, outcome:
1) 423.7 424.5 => 19.8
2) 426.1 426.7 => 19.5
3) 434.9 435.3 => 16.5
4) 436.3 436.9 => 19.3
